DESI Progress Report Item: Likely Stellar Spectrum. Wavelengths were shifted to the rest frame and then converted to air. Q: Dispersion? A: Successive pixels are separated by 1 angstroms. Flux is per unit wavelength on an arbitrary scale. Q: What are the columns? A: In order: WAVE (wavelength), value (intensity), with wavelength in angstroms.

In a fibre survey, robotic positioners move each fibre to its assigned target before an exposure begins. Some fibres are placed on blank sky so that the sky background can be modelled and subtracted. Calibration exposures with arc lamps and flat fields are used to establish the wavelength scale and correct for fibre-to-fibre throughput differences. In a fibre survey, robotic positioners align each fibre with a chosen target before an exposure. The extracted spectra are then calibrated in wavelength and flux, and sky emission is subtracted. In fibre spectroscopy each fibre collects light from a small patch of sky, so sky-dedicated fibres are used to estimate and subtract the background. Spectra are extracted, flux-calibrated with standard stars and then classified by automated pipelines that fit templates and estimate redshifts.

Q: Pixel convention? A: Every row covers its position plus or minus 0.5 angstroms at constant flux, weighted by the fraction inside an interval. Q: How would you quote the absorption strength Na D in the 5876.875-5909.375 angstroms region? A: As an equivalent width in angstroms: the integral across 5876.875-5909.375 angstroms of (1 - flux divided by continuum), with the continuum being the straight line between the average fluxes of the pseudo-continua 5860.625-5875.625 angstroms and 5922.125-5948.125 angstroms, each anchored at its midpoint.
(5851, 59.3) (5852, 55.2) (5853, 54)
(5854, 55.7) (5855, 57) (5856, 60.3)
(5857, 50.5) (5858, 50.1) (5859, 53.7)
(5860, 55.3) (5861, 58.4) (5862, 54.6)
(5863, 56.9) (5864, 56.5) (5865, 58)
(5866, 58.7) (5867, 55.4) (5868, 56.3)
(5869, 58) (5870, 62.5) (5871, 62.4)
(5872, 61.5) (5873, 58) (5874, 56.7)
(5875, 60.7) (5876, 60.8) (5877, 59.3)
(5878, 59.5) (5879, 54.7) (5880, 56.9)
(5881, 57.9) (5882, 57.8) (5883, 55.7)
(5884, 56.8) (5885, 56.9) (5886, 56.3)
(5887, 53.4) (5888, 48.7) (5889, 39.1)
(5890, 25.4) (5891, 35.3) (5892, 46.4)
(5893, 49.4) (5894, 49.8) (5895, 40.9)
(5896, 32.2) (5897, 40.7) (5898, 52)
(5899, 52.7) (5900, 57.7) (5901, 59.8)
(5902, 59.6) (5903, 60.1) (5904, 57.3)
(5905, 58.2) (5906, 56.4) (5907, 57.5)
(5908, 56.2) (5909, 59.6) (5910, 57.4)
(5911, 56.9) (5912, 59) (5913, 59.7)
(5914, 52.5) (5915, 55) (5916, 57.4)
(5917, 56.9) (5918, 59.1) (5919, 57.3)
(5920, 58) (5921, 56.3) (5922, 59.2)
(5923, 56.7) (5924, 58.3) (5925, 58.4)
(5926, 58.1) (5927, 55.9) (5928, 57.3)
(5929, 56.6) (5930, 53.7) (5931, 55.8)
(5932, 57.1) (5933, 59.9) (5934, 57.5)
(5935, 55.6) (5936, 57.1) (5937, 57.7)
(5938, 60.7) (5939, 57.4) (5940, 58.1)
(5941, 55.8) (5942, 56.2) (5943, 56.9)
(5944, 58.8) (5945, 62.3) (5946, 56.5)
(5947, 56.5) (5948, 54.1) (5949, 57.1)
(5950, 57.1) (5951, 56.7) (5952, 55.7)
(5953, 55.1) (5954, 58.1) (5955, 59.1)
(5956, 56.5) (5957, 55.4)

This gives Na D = 3.3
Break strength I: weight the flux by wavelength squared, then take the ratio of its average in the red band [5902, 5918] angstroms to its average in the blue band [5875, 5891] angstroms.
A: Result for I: 1.1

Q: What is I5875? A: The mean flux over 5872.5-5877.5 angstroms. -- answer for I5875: 59.1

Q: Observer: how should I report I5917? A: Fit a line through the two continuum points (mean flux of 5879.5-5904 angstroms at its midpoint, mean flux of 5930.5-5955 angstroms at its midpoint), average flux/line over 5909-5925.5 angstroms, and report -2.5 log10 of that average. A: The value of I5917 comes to -0.07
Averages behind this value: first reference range 50.2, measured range 57.4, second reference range 57.3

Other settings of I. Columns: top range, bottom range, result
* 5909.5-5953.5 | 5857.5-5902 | 1.09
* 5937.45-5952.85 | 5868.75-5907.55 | 1.09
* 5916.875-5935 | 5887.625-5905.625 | 1.20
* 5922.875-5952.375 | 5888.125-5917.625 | 1.12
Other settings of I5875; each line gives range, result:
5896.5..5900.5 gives 50.8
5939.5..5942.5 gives 56.7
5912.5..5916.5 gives 56.2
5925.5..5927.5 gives 57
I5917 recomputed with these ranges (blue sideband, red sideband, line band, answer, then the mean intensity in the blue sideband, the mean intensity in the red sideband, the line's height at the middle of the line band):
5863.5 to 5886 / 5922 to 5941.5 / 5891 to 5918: 0.08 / 58.2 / 57.3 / 57.7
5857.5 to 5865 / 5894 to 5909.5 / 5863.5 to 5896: 0.02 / 55.3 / 53.3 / 54.4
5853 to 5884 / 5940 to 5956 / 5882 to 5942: 0.05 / 57.3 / 57.1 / 57.2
